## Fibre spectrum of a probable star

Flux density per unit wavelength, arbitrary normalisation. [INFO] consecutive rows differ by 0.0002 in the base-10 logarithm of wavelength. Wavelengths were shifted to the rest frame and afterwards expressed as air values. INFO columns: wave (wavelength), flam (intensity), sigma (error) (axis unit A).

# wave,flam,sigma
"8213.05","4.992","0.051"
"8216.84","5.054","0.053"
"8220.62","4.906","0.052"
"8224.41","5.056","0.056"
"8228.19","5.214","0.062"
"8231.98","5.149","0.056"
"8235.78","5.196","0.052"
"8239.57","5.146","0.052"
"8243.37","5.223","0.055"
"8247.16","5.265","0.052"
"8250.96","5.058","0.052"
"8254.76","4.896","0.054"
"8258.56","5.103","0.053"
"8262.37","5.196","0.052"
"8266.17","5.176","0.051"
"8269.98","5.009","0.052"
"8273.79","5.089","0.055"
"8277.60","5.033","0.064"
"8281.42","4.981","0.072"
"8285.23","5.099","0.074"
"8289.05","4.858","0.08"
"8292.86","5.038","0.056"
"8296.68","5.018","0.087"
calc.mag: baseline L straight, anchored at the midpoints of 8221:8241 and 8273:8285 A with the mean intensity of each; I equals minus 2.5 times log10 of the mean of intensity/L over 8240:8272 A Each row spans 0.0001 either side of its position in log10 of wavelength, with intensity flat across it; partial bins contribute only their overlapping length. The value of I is -0.01 mag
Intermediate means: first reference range 5.13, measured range 5.12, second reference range 5.04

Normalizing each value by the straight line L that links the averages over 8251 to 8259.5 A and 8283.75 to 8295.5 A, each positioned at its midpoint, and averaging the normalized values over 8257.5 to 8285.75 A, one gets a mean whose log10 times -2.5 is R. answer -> -0.02 mag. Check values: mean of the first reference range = 5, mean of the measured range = 5.08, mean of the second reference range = 5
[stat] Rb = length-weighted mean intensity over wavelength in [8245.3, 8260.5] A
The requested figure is 5.08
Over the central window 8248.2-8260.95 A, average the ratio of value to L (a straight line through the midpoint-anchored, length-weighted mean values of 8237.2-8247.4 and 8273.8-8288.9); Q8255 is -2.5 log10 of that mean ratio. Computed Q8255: 0.02 mag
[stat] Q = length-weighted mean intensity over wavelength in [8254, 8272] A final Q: 5.09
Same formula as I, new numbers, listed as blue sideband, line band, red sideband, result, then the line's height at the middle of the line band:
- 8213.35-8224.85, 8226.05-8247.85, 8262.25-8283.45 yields -0.04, 5.02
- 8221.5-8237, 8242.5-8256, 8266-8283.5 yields 0.00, 5.1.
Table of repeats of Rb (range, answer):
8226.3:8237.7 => 5.19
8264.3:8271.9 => 5.09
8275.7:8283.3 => 5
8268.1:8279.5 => 5.04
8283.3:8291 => 4.98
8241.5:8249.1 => 5.25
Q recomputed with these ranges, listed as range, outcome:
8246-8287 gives 5.08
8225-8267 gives 5.14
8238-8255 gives 5.14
